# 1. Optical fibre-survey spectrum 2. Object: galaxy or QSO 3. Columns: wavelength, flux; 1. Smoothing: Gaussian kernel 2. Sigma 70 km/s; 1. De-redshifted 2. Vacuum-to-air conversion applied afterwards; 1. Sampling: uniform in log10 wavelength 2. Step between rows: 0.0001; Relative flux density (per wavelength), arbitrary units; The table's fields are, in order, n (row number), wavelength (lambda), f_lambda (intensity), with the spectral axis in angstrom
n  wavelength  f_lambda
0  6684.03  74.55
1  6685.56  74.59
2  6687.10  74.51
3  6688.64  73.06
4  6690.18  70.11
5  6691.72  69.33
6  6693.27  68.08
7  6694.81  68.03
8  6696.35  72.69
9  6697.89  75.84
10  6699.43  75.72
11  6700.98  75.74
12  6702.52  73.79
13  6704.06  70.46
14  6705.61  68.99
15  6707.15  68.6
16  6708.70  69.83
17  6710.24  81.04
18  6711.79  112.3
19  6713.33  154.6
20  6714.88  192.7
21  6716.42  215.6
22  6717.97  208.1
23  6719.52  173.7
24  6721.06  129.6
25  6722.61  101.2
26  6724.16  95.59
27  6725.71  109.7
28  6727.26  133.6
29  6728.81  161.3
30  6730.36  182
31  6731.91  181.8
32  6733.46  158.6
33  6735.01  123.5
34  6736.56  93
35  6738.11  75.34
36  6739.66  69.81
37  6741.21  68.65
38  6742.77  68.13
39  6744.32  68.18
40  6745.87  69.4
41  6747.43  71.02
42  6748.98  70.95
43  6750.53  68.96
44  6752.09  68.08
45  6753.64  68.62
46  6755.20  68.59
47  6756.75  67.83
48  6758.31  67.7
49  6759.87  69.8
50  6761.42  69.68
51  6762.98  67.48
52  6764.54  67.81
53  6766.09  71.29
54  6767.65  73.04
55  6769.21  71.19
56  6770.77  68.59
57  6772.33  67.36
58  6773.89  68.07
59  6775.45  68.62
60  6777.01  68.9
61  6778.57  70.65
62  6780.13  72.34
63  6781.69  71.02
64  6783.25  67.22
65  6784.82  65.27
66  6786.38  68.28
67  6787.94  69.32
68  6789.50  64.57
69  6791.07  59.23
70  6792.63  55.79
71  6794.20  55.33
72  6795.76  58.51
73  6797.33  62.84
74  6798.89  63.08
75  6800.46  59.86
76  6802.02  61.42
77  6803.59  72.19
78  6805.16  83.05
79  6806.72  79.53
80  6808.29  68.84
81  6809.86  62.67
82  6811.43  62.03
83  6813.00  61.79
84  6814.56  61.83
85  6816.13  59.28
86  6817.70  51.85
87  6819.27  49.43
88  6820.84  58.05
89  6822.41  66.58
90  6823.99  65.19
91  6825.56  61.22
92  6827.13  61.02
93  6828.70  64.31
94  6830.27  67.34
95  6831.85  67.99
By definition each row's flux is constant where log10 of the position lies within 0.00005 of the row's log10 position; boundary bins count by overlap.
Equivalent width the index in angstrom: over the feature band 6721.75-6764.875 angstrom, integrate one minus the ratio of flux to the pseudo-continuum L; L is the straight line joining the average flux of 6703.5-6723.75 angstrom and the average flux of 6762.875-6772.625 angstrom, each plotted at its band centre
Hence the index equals 2.0 angstrom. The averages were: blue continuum 127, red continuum 69.8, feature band 92.6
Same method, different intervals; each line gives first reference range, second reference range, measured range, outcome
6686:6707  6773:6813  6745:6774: -0.4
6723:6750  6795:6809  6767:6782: 2.4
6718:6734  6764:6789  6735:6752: 6.4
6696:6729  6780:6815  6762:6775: 2.0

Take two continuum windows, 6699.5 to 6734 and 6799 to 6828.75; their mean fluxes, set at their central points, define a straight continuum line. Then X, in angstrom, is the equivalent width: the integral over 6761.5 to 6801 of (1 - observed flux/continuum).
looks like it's 8.6 angstrom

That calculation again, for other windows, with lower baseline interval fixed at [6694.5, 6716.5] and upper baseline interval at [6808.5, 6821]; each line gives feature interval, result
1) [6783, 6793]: 0.5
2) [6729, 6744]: -5.0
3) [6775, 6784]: 0.1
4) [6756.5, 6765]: 0.9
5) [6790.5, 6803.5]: 0.9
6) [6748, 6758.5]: 1.4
